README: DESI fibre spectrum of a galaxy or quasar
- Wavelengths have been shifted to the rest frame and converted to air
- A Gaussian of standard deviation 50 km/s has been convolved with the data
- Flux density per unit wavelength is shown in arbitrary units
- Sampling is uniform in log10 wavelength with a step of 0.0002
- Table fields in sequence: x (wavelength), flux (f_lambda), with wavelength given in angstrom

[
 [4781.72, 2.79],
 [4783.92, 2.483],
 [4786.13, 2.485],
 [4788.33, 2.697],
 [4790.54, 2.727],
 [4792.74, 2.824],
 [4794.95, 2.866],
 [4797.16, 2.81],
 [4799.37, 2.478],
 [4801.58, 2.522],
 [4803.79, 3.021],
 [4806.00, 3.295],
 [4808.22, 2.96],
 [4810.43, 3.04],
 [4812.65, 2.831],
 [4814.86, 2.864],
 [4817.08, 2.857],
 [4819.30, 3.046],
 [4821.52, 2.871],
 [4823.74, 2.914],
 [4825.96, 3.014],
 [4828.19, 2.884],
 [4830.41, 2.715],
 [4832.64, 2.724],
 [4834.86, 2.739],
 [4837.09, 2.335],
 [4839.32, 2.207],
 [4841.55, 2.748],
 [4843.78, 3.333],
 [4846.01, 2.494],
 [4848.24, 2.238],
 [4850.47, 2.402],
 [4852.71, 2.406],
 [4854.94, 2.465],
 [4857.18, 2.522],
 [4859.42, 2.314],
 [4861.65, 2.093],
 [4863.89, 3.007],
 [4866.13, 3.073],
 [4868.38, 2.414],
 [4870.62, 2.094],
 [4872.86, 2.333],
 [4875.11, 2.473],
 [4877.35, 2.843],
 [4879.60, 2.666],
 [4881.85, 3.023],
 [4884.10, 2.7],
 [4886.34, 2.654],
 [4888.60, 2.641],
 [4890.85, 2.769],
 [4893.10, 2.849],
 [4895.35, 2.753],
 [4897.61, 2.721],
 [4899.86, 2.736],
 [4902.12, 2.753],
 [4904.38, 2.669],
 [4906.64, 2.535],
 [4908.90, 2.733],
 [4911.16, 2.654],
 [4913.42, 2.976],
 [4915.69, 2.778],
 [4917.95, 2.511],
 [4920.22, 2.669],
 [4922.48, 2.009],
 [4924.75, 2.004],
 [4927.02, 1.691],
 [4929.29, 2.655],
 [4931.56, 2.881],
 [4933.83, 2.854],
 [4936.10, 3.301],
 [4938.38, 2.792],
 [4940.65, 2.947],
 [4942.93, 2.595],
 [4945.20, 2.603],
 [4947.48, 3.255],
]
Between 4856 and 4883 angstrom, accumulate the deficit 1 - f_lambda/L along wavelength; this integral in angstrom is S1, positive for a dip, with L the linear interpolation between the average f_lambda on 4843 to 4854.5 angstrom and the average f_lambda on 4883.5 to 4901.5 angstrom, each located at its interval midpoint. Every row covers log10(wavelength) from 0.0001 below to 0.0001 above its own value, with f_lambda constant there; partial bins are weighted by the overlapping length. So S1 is 0.7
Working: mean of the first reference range 2.55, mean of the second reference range 2.73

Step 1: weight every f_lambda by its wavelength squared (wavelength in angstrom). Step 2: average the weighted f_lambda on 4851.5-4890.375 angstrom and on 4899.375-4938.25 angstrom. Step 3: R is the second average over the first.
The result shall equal 1.04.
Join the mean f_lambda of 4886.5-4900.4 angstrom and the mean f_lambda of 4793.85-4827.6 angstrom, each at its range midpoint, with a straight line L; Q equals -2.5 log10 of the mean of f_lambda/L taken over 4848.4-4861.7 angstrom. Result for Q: 0.18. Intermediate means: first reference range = 2.89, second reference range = 2.74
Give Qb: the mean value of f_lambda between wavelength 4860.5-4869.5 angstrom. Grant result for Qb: 2.65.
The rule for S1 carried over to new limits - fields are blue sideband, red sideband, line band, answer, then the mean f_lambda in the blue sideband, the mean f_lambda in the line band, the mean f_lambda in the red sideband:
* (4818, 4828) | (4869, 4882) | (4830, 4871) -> 2.7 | 2.95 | 2.55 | 2.53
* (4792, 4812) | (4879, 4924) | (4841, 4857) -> 1.2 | 2.87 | 2.57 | 2.68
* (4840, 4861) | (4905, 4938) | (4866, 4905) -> -1.6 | 2.53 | 2.67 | 2.59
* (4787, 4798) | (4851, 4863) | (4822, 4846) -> -2.2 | 2.78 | 2.75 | 2.37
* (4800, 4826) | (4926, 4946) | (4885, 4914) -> 0.6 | 2.93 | 2.72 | 2.71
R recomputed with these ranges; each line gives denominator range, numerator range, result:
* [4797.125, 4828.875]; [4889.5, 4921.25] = 0.98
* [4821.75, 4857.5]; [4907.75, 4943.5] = 1.03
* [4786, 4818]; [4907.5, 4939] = 0.97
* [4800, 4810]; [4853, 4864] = 0.85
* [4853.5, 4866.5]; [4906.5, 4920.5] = 1.09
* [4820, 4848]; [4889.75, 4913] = 1.02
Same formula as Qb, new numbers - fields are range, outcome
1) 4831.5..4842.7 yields 2.55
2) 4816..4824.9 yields 2.92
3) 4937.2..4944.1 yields 2.78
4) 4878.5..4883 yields 2.84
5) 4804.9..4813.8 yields 3.03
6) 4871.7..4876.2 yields 2.4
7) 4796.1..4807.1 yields 2.83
